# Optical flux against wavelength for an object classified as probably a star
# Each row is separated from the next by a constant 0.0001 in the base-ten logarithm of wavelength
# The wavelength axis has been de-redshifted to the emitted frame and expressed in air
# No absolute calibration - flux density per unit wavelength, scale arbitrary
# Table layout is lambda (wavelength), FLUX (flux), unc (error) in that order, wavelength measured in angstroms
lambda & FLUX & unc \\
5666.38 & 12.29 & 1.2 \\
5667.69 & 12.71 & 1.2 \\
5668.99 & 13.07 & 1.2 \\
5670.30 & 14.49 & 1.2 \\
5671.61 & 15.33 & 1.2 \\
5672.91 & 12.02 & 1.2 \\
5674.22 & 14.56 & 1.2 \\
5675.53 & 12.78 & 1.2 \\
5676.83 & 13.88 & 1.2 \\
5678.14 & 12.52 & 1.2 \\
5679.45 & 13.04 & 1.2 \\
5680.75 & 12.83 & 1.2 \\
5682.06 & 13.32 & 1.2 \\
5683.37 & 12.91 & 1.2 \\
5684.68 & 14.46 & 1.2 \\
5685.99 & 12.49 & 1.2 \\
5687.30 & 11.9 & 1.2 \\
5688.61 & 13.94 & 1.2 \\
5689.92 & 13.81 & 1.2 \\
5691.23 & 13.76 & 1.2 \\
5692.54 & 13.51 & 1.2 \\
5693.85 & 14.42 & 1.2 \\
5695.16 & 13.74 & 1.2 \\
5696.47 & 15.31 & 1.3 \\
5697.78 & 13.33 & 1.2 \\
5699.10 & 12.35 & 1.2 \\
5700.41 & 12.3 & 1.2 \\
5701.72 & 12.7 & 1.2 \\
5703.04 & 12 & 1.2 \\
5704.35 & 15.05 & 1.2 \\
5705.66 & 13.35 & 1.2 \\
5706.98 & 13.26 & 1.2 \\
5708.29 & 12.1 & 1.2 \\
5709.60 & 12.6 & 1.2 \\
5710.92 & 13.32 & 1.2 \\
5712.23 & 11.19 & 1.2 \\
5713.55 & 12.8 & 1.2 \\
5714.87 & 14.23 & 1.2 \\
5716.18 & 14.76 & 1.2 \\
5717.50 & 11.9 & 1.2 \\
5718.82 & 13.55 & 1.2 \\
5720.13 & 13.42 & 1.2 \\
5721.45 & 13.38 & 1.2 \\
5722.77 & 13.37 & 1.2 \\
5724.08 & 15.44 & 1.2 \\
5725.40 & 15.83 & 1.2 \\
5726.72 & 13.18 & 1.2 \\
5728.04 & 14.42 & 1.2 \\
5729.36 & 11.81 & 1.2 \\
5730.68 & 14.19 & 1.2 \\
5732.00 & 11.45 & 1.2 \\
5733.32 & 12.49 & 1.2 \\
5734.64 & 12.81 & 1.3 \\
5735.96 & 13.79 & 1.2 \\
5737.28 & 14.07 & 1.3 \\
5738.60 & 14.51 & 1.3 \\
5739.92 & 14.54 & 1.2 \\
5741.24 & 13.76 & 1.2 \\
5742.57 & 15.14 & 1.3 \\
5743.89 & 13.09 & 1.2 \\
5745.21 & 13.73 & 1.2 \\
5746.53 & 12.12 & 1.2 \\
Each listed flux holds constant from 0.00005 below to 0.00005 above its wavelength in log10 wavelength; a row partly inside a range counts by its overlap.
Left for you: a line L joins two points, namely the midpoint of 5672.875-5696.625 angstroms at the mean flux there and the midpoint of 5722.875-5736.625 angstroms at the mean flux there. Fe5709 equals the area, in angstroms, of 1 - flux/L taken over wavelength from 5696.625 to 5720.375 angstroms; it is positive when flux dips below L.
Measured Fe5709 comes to 0.76 angstroms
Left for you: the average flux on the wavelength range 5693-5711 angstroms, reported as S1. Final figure 13.3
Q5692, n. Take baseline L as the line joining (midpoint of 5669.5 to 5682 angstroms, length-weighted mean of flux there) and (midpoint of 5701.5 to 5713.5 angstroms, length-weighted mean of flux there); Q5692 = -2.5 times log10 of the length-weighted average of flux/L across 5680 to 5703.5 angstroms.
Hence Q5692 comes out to -0.01 mag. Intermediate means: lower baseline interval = 13.5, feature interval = 13.3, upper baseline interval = 12.8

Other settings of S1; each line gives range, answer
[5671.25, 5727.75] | 13.4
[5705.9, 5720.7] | 13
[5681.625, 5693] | 13.3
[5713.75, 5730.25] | 13.8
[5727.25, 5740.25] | 13.4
